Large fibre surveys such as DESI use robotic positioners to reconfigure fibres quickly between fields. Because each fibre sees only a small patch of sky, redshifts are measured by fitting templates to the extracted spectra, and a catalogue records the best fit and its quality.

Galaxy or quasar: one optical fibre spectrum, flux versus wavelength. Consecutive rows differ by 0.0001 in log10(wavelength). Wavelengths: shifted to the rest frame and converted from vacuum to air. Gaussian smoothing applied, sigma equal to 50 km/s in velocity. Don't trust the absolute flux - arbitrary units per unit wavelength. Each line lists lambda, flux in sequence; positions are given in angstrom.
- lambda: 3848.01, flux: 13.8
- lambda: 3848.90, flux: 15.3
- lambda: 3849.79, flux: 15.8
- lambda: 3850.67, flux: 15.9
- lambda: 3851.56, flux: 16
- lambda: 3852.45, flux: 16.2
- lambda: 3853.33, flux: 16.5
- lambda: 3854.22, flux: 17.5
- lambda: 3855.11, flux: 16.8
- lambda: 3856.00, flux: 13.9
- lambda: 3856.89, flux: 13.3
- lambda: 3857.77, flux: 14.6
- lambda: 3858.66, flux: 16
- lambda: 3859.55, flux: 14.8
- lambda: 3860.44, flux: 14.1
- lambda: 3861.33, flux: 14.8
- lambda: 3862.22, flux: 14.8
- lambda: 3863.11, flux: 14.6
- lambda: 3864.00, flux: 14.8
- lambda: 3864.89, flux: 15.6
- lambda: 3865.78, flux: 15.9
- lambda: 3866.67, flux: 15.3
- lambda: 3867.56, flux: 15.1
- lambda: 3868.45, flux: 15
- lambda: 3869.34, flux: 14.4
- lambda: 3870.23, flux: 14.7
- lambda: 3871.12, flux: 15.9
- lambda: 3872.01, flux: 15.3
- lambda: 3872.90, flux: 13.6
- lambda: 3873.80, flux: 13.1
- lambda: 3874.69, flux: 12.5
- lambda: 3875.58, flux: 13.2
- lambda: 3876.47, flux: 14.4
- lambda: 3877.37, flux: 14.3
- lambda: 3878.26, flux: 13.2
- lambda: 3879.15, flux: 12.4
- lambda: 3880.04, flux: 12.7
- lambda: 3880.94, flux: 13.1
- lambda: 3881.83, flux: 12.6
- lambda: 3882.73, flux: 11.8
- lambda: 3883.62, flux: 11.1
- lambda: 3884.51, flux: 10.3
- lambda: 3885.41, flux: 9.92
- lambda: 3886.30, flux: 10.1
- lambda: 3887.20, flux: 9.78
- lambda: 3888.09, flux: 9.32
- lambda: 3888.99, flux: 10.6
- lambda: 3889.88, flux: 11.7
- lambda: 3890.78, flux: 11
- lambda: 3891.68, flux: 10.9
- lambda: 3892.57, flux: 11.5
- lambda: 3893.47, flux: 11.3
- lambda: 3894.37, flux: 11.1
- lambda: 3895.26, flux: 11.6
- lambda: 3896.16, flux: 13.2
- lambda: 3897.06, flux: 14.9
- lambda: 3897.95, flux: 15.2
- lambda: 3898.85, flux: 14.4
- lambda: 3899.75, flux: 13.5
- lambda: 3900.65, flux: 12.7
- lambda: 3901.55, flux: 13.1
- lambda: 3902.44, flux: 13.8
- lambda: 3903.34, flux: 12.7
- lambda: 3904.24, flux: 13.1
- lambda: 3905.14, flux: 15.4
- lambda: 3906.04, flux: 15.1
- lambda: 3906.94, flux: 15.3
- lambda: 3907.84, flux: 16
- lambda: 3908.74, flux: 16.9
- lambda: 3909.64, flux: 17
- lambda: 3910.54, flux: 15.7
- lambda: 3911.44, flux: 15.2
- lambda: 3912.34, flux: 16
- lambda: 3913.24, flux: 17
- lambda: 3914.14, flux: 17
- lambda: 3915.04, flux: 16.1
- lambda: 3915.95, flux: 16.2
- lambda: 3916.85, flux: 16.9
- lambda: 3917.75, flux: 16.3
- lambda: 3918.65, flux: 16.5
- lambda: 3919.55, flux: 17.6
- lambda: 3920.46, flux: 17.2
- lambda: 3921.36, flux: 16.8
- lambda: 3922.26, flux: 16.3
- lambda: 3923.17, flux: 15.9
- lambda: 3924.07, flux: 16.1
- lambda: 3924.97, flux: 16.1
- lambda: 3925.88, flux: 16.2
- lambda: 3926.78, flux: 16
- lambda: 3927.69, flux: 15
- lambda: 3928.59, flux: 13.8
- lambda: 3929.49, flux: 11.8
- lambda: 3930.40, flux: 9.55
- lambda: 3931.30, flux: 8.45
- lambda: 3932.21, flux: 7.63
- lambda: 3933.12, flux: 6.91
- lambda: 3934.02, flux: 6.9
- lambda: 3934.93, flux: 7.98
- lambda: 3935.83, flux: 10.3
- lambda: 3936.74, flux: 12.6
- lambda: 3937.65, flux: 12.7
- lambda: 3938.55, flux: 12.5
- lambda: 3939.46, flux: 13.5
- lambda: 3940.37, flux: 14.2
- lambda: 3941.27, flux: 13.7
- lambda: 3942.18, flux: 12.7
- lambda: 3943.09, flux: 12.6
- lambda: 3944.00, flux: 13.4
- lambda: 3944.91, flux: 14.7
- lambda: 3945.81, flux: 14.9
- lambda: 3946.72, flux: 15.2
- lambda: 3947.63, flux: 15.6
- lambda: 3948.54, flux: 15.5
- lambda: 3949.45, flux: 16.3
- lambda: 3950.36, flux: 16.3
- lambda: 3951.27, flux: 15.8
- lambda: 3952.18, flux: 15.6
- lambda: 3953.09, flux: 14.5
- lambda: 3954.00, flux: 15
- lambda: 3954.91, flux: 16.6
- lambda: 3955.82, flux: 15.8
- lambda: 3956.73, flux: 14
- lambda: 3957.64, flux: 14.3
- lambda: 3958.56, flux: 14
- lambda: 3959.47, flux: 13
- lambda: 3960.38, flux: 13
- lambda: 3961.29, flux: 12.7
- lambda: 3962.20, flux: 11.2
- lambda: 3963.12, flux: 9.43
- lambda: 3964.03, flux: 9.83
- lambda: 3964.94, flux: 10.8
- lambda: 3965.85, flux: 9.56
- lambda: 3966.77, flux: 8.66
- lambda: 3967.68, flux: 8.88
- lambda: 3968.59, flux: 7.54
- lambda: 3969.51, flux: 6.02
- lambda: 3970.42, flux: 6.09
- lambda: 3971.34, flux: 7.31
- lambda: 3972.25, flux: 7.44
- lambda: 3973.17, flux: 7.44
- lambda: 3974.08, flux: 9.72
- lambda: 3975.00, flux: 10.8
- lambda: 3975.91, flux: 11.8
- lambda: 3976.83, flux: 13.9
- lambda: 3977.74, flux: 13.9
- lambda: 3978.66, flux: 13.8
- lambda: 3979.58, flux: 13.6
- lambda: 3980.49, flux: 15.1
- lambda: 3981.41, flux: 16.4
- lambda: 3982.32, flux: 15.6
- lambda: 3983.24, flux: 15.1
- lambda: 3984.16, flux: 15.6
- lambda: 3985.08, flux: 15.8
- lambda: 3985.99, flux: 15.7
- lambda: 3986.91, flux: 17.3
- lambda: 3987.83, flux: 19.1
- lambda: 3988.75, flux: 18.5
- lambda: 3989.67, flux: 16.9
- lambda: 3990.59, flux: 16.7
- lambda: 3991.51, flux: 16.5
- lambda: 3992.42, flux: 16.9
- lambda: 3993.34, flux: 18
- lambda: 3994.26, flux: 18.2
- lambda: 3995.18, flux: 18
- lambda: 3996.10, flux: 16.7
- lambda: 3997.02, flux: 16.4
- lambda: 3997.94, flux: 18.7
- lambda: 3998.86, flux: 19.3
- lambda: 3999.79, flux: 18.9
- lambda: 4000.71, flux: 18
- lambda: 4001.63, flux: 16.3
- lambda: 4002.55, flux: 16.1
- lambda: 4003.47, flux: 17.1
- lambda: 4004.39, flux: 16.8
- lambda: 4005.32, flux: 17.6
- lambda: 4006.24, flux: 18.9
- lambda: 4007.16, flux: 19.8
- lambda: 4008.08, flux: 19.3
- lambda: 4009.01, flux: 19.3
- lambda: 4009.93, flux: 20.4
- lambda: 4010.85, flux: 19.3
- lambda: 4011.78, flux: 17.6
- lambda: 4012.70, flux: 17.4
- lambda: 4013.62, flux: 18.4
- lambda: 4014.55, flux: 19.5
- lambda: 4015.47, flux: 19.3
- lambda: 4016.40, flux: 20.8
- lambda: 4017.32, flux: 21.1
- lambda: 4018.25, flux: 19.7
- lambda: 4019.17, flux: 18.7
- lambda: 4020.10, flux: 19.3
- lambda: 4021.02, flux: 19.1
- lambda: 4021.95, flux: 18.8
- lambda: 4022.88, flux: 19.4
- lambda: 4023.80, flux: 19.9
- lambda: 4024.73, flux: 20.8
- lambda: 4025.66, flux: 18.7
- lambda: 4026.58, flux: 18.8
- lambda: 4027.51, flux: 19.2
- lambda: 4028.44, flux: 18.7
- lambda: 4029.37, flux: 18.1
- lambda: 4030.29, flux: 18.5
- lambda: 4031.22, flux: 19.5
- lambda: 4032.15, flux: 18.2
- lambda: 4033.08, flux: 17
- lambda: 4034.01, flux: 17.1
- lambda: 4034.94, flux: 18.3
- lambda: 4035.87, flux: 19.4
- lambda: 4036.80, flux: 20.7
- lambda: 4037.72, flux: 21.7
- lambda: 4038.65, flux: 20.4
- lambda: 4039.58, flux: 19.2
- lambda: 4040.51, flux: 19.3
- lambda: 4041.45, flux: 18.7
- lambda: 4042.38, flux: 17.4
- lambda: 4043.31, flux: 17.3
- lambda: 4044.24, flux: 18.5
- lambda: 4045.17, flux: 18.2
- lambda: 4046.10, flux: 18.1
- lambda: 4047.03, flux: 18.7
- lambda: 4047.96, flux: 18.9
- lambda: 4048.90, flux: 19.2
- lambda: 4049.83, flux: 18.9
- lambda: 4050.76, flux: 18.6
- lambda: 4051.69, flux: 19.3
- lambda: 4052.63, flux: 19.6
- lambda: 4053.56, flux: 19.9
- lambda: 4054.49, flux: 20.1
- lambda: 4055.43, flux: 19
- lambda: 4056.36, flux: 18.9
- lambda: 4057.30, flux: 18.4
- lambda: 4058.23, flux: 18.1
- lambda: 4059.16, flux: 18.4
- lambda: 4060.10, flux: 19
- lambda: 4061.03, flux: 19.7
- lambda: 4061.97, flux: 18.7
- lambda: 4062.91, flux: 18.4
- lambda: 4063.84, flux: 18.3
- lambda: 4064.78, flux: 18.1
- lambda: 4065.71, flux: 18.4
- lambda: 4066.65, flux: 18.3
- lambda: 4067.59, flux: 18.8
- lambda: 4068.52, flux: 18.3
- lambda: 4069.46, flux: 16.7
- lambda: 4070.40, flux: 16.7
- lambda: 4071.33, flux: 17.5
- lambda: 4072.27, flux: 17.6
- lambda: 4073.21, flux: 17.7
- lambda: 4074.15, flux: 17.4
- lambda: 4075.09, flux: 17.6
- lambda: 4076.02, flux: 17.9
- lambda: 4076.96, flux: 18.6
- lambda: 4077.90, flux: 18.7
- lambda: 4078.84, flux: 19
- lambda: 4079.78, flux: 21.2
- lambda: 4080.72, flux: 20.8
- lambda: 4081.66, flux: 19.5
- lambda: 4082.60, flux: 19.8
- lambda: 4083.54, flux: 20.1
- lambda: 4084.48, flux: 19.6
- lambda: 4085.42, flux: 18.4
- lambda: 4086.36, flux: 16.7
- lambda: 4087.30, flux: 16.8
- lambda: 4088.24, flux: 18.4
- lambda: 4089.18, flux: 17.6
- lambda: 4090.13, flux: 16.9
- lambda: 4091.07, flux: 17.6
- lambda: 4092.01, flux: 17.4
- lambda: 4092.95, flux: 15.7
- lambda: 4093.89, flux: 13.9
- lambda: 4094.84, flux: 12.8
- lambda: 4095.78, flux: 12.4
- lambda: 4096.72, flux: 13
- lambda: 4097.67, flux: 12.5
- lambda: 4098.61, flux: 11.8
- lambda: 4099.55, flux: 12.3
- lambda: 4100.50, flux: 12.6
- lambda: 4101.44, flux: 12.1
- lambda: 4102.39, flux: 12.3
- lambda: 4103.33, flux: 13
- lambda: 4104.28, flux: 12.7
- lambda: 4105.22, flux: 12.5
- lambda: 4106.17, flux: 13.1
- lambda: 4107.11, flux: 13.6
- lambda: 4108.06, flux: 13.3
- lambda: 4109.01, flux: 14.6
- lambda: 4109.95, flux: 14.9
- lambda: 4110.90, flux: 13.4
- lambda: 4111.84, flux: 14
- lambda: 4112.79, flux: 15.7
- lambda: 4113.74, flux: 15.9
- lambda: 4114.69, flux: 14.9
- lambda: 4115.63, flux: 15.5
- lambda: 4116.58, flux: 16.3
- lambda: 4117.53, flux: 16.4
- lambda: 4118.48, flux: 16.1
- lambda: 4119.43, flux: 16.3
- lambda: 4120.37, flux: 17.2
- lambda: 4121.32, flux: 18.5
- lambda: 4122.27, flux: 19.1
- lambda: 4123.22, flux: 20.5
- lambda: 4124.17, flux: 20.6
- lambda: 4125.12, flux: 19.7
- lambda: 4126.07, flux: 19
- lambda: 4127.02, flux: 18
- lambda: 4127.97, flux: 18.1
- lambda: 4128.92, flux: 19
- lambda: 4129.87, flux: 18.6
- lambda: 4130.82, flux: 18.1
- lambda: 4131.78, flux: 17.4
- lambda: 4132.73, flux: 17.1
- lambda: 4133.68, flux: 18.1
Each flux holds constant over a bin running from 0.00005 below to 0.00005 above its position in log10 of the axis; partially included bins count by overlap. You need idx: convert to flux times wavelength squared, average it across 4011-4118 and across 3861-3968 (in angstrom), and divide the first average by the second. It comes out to 1.39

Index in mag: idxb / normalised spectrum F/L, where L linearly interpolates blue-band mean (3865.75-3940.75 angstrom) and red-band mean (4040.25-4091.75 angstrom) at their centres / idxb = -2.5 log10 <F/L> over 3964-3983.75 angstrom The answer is 0.40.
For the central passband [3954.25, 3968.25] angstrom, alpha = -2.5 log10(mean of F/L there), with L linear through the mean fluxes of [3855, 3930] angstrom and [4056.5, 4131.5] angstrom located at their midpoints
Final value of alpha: 0.24 mag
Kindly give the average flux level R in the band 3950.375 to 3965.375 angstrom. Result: 13.6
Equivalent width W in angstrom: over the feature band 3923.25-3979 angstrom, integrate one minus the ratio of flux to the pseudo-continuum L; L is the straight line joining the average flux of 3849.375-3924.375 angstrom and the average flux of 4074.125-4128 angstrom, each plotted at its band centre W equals 9.7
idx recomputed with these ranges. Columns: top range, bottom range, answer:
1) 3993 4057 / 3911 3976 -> 1.51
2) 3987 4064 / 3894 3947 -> 1.40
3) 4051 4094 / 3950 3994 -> 1.45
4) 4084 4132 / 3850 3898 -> 1.31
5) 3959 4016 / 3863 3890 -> 1.21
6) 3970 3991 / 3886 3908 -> 1.12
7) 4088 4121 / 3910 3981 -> 1.20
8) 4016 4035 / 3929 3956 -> 1.53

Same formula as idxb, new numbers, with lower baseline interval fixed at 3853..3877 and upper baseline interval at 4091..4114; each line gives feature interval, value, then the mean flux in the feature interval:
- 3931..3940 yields 0.40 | 10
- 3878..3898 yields 0.25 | 11.6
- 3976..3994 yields -0.13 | 16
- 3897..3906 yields 0.06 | 13.9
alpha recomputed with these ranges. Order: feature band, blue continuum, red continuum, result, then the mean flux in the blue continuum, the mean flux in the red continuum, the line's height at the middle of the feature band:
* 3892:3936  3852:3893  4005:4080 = 0.057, 13.5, 18.8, 14.8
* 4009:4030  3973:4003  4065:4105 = -0.193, 15.9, 16.6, 16.1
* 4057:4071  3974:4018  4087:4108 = -0.209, 17.1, 14.1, 15.1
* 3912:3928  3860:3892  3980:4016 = -0.117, 13.1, 17.6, 14.7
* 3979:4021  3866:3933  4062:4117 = -0.179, 13.8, 16.2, 15.1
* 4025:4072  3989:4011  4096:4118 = -0.168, 17.9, 13.7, 16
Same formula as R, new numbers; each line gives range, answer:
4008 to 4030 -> 19.2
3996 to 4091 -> 18.7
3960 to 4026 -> 15.7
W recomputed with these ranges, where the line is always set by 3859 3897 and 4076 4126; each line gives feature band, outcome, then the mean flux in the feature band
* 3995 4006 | -2.08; 17.5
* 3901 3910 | -0.94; 14.8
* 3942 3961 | -0.92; 14.7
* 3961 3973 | 4.59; 8.79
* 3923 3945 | 2.26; 12.4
